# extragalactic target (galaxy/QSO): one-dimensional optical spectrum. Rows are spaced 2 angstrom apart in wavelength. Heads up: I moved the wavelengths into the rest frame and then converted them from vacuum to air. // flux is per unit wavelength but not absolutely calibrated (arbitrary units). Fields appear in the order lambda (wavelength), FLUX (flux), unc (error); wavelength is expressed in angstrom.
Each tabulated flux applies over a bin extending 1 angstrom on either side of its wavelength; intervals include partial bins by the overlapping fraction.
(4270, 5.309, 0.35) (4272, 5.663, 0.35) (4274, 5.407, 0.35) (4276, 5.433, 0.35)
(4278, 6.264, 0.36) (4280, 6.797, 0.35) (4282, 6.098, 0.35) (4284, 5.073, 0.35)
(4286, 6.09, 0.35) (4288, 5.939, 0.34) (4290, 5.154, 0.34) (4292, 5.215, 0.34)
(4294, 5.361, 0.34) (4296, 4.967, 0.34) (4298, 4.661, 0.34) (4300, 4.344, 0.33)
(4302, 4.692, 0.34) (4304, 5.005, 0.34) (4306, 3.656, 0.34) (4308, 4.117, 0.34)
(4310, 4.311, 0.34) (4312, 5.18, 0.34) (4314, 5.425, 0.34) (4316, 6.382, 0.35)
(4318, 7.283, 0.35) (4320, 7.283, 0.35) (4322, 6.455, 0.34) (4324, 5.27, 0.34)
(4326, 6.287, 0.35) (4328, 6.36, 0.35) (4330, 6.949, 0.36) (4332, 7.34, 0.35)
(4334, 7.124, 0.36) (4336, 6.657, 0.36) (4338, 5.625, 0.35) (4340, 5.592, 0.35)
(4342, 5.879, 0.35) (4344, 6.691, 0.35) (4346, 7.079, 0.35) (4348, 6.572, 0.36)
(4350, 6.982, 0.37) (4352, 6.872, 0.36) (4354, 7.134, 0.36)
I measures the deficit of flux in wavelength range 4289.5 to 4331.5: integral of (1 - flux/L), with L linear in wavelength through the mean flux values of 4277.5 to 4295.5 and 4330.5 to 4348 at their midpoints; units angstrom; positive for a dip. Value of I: 4.4 angstrom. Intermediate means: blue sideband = 5.74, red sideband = 6.52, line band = 5.47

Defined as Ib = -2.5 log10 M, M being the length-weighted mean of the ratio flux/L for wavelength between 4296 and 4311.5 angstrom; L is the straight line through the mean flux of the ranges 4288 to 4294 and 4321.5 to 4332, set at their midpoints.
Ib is 0.27 mag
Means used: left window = 5.34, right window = 6.36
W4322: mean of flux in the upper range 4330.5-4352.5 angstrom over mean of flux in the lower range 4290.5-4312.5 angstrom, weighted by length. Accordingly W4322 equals 1.4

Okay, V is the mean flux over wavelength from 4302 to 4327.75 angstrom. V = 5.54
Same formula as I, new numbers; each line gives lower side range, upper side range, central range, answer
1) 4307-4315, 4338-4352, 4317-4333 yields -3.58 angstrom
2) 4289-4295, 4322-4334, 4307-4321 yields 0.75 angstrom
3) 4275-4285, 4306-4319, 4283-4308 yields 2.97 angstrom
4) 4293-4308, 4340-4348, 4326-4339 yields -1.53 angstrom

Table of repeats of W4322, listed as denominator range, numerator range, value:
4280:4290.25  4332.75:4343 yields 1.07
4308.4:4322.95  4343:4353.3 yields 1.15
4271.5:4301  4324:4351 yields 1.18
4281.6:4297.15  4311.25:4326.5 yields 1.14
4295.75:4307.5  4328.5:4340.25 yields 1.46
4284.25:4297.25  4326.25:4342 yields 1.19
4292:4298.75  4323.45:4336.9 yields 1.31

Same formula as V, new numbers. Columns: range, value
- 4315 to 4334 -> 6.65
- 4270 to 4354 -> 5.85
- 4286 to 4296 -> 5.44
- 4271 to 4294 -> 5.72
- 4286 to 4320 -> 5.2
